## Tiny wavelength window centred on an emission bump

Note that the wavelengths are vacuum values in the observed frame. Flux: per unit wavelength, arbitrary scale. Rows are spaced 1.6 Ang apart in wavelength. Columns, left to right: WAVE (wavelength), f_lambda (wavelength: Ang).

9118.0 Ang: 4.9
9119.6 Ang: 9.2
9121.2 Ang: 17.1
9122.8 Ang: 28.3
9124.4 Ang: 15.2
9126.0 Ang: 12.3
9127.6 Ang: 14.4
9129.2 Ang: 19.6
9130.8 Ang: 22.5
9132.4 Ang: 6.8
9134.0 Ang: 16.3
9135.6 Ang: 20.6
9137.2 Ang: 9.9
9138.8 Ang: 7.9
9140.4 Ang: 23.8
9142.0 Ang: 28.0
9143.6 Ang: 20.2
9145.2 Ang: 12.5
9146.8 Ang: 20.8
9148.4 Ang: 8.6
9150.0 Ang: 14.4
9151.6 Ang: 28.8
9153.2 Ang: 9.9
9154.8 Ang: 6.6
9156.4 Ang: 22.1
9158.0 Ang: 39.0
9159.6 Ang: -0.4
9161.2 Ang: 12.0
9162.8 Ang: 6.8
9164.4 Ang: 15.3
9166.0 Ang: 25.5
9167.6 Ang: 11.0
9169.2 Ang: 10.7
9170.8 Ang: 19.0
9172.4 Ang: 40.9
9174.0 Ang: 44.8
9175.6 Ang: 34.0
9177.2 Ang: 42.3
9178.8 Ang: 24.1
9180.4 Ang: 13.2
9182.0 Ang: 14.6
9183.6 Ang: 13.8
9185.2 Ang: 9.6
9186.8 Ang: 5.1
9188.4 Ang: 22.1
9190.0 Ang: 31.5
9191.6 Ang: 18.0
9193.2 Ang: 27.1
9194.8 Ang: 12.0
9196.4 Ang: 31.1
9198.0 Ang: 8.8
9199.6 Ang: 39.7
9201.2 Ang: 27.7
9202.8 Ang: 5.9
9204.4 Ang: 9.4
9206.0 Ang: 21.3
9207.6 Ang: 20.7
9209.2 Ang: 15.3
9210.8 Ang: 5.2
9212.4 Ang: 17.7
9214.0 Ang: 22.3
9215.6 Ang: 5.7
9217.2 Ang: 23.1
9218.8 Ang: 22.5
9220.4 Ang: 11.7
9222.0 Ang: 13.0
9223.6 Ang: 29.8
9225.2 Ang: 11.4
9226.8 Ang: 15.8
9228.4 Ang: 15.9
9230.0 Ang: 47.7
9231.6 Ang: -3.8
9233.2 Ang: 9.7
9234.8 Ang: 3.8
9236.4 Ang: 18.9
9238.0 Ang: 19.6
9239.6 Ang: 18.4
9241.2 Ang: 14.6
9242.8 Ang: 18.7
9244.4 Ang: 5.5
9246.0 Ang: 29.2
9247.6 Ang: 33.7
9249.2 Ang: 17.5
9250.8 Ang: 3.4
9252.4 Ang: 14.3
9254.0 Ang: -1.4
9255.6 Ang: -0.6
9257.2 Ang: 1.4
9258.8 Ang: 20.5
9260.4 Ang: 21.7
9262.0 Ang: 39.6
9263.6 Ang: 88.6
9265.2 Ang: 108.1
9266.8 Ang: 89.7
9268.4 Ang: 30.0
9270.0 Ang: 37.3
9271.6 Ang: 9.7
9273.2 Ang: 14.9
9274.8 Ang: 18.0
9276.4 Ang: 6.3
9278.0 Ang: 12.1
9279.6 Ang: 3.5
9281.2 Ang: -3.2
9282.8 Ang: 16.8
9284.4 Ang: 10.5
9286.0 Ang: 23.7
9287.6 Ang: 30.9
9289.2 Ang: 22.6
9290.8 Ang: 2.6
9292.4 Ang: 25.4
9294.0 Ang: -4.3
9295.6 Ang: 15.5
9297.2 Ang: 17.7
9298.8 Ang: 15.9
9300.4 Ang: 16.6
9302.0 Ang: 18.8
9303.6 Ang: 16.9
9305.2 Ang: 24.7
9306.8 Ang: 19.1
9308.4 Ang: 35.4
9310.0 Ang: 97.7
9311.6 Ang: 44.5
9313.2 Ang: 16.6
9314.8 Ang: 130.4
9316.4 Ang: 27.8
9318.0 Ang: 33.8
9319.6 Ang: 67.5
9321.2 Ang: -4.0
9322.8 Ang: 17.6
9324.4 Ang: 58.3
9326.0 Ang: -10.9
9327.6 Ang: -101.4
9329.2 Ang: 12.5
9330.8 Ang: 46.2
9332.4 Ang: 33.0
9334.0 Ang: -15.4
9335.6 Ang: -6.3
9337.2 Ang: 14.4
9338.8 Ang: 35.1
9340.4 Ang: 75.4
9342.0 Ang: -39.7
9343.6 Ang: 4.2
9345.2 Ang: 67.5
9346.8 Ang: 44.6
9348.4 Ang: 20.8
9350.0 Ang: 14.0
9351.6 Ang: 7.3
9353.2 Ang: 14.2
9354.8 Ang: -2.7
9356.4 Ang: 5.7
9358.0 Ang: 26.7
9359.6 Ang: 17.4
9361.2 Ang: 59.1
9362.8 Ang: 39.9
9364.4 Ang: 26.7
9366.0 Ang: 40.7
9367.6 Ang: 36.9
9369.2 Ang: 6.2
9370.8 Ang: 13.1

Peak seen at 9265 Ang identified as [O III]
